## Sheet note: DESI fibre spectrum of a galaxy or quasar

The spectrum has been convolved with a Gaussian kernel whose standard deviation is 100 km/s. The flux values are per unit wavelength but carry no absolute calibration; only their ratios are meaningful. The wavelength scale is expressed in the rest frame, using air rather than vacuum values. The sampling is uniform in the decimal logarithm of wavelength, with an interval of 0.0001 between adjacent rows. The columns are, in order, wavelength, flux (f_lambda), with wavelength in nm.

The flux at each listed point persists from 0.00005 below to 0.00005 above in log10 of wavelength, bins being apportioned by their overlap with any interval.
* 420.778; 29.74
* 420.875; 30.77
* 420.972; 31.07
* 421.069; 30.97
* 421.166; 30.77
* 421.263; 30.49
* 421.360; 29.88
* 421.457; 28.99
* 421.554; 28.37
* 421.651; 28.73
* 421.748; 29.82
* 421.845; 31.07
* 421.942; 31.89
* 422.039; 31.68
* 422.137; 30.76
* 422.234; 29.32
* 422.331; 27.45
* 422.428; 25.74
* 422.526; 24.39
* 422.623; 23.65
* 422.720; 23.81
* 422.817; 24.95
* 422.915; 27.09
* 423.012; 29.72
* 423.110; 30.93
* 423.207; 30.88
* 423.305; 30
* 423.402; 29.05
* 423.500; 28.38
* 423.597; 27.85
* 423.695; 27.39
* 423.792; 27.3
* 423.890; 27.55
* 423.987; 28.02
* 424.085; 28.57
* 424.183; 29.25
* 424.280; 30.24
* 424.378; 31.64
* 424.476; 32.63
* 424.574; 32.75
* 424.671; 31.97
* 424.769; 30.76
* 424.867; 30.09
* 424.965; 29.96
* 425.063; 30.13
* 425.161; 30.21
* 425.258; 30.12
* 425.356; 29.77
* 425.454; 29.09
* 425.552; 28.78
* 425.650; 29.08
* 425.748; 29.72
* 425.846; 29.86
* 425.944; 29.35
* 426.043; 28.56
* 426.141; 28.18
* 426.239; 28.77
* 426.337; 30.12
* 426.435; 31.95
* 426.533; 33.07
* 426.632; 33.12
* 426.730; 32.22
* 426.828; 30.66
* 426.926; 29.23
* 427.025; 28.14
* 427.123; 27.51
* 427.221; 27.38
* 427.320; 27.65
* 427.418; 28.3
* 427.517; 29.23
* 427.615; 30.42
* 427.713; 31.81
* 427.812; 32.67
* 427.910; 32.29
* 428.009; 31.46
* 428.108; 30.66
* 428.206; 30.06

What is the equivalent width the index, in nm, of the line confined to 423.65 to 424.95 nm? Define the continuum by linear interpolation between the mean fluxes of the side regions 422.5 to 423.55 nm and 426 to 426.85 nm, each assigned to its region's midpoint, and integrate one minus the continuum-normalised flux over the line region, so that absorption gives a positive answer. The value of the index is -0.05 nm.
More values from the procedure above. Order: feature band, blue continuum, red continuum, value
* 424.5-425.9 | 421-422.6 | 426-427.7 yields -0.03 nm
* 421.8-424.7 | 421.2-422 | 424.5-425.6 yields 0.13 nm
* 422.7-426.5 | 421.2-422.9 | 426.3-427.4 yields -0.02 nm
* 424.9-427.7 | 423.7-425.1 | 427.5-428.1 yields 0.10 nm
